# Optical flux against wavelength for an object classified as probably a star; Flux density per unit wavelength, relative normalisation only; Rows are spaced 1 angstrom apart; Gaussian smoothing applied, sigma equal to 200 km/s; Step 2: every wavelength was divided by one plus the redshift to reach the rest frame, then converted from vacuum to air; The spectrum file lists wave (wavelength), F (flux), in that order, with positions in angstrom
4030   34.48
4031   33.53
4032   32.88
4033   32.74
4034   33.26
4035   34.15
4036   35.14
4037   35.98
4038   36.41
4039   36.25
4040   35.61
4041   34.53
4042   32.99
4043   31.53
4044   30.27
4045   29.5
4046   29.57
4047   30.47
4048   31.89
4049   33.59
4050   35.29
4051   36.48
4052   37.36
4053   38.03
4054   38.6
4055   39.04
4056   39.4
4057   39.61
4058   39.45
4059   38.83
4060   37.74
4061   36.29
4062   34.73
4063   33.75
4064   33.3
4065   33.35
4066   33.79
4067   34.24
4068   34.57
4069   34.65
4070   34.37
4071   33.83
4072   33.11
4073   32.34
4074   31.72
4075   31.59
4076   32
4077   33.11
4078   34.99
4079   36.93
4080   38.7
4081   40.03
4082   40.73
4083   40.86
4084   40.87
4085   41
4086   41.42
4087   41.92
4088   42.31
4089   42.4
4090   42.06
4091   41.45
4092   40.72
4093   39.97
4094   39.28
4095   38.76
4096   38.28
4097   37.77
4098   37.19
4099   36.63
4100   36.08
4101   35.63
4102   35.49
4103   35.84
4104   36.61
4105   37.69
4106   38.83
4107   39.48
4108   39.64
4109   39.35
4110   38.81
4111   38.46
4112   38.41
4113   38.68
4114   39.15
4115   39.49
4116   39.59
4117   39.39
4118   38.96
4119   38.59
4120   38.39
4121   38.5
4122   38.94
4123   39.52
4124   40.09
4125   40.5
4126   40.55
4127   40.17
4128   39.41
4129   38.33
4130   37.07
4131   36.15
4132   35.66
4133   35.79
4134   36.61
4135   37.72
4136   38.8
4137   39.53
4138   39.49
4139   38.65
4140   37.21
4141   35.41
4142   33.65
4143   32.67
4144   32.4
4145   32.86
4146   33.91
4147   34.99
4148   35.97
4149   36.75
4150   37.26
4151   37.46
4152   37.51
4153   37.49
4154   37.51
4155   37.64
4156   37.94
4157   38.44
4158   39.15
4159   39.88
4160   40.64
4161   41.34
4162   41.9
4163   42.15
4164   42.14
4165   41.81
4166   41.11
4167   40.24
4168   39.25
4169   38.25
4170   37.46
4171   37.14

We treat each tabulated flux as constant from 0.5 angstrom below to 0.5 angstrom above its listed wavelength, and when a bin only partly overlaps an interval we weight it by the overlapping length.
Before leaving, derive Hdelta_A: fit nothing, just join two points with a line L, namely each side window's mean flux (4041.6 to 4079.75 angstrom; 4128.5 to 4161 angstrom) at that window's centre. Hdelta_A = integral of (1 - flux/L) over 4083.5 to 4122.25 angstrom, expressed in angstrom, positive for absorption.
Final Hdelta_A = -3.5 angstrom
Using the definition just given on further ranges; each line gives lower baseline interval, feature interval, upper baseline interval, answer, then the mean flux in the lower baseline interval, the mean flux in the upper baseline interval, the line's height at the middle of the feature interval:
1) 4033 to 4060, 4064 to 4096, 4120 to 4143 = -0.9 angstrom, 35.1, 38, 36.2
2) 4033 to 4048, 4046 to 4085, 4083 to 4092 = 1.9 angstrom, 33.2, 41.6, 37.7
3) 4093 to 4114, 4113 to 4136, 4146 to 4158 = -0.6 angstrom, 37.9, 37.1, 37.6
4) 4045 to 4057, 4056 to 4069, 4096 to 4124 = 0.0 angstrom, 35.4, 38.2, 35.9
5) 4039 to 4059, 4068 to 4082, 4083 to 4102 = 1.2 angstrom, 35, 39.6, 37.7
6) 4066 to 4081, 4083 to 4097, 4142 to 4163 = -2.4 angstrom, 34.2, 37.2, 34.8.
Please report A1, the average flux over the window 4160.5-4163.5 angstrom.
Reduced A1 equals 41.8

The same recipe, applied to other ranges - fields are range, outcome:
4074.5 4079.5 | 33.7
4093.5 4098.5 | 38.3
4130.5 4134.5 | 36.1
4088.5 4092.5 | 41.7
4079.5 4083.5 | 40.1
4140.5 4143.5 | 33.9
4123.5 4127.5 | 40.3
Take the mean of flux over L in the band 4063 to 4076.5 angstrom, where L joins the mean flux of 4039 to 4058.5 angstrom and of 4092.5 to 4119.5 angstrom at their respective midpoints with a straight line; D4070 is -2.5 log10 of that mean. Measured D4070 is 0.09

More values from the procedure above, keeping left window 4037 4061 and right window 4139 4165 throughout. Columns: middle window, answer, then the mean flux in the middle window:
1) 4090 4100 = -0.08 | 38.9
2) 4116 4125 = -0.07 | 39.2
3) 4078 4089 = -0.12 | 40.3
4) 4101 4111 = -0.04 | 37.9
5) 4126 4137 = -0.02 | 37.8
